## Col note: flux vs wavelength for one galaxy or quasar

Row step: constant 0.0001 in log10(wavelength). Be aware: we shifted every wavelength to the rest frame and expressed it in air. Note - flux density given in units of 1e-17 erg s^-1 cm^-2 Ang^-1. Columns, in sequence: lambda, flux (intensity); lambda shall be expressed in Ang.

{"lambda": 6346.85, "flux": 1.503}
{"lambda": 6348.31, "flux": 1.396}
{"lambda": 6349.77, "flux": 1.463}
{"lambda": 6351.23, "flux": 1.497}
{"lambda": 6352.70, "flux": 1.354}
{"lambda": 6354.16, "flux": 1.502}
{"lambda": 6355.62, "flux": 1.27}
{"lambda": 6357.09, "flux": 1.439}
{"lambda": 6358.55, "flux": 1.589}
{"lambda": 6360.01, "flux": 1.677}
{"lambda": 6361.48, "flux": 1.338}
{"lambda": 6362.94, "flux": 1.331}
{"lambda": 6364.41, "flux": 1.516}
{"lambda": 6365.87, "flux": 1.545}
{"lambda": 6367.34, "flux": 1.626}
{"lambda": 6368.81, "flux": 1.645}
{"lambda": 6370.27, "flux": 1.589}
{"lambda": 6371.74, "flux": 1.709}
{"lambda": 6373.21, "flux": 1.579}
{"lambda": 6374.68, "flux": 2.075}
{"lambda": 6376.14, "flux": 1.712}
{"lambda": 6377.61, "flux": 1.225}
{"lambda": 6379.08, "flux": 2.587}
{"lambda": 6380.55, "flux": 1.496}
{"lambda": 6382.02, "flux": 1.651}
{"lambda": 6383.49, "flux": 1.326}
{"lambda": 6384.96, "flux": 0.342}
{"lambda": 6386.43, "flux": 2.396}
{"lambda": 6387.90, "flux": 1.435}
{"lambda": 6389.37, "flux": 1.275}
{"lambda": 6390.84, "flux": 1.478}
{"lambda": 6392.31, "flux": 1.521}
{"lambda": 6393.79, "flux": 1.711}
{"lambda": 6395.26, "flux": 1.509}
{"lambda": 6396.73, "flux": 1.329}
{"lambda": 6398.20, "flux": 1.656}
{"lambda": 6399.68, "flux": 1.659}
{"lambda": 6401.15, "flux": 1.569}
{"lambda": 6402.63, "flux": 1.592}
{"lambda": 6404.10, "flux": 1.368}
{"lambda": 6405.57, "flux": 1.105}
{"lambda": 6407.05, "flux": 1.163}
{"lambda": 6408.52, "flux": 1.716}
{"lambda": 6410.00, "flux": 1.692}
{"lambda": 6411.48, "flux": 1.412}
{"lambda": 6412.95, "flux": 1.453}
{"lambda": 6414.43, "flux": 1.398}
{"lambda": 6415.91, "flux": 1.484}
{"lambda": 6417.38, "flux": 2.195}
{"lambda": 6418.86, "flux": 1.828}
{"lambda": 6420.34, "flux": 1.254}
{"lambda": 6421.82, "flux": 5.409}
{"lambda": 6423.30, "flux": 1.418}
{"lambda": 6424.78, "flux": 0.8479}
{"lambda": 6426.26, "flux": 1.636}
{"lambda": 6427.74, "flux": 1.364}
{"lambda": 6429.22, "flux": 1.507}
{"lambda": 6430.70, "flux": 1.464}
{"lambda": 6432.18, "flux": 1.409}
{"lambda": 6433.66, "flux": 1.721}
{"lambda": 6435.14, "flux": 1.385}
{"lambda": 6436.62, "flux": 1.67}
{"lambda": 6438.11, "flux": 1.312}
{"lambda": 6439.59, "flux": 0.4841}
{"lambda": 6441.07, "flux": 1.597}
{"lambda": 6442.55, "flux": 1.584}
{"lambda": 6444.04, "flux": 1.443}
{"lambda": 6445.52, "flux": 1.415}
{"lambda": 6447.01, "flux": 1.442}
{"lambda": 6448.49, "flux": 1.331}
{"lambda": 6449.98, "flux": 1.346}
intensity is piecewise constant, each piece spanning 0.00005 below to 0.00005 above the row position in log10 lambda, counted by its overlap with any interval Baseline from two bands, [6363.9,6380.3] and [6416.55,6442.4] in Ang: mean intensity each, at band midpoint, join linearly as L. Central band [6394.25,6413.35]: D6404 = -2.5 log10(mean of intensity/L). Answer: 0.14 mag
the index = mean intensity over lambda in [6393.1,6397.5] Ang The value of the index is 1.52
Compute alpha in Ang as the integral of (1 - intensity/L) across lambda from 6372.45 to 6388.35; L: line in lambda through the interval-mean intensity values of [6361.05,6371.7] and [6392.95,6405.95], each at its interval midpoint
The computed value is -1.1 Ang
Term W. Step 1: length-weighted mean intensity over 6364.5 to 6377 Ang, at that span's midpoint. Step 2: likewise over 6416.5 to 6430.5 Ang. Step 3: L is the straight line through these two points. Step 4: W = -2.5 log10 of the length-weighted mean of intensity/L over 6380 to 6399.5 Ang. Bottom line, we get 0.19 mag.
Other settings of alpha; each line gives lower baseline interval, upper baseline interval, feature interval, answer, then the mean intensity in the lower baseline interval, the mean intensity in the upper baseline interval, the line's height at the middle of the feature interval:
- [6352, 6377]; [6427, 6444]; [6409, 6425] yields -4.8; 1.56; 1.41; 1.45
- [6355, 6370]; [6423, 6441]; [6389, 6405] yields -1.0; 1.5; 1.36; 1.43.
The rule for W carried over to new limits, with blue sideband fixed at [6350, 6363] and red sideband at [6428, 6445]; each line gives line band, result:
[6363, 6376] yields -0.14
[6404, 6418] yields -0.05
